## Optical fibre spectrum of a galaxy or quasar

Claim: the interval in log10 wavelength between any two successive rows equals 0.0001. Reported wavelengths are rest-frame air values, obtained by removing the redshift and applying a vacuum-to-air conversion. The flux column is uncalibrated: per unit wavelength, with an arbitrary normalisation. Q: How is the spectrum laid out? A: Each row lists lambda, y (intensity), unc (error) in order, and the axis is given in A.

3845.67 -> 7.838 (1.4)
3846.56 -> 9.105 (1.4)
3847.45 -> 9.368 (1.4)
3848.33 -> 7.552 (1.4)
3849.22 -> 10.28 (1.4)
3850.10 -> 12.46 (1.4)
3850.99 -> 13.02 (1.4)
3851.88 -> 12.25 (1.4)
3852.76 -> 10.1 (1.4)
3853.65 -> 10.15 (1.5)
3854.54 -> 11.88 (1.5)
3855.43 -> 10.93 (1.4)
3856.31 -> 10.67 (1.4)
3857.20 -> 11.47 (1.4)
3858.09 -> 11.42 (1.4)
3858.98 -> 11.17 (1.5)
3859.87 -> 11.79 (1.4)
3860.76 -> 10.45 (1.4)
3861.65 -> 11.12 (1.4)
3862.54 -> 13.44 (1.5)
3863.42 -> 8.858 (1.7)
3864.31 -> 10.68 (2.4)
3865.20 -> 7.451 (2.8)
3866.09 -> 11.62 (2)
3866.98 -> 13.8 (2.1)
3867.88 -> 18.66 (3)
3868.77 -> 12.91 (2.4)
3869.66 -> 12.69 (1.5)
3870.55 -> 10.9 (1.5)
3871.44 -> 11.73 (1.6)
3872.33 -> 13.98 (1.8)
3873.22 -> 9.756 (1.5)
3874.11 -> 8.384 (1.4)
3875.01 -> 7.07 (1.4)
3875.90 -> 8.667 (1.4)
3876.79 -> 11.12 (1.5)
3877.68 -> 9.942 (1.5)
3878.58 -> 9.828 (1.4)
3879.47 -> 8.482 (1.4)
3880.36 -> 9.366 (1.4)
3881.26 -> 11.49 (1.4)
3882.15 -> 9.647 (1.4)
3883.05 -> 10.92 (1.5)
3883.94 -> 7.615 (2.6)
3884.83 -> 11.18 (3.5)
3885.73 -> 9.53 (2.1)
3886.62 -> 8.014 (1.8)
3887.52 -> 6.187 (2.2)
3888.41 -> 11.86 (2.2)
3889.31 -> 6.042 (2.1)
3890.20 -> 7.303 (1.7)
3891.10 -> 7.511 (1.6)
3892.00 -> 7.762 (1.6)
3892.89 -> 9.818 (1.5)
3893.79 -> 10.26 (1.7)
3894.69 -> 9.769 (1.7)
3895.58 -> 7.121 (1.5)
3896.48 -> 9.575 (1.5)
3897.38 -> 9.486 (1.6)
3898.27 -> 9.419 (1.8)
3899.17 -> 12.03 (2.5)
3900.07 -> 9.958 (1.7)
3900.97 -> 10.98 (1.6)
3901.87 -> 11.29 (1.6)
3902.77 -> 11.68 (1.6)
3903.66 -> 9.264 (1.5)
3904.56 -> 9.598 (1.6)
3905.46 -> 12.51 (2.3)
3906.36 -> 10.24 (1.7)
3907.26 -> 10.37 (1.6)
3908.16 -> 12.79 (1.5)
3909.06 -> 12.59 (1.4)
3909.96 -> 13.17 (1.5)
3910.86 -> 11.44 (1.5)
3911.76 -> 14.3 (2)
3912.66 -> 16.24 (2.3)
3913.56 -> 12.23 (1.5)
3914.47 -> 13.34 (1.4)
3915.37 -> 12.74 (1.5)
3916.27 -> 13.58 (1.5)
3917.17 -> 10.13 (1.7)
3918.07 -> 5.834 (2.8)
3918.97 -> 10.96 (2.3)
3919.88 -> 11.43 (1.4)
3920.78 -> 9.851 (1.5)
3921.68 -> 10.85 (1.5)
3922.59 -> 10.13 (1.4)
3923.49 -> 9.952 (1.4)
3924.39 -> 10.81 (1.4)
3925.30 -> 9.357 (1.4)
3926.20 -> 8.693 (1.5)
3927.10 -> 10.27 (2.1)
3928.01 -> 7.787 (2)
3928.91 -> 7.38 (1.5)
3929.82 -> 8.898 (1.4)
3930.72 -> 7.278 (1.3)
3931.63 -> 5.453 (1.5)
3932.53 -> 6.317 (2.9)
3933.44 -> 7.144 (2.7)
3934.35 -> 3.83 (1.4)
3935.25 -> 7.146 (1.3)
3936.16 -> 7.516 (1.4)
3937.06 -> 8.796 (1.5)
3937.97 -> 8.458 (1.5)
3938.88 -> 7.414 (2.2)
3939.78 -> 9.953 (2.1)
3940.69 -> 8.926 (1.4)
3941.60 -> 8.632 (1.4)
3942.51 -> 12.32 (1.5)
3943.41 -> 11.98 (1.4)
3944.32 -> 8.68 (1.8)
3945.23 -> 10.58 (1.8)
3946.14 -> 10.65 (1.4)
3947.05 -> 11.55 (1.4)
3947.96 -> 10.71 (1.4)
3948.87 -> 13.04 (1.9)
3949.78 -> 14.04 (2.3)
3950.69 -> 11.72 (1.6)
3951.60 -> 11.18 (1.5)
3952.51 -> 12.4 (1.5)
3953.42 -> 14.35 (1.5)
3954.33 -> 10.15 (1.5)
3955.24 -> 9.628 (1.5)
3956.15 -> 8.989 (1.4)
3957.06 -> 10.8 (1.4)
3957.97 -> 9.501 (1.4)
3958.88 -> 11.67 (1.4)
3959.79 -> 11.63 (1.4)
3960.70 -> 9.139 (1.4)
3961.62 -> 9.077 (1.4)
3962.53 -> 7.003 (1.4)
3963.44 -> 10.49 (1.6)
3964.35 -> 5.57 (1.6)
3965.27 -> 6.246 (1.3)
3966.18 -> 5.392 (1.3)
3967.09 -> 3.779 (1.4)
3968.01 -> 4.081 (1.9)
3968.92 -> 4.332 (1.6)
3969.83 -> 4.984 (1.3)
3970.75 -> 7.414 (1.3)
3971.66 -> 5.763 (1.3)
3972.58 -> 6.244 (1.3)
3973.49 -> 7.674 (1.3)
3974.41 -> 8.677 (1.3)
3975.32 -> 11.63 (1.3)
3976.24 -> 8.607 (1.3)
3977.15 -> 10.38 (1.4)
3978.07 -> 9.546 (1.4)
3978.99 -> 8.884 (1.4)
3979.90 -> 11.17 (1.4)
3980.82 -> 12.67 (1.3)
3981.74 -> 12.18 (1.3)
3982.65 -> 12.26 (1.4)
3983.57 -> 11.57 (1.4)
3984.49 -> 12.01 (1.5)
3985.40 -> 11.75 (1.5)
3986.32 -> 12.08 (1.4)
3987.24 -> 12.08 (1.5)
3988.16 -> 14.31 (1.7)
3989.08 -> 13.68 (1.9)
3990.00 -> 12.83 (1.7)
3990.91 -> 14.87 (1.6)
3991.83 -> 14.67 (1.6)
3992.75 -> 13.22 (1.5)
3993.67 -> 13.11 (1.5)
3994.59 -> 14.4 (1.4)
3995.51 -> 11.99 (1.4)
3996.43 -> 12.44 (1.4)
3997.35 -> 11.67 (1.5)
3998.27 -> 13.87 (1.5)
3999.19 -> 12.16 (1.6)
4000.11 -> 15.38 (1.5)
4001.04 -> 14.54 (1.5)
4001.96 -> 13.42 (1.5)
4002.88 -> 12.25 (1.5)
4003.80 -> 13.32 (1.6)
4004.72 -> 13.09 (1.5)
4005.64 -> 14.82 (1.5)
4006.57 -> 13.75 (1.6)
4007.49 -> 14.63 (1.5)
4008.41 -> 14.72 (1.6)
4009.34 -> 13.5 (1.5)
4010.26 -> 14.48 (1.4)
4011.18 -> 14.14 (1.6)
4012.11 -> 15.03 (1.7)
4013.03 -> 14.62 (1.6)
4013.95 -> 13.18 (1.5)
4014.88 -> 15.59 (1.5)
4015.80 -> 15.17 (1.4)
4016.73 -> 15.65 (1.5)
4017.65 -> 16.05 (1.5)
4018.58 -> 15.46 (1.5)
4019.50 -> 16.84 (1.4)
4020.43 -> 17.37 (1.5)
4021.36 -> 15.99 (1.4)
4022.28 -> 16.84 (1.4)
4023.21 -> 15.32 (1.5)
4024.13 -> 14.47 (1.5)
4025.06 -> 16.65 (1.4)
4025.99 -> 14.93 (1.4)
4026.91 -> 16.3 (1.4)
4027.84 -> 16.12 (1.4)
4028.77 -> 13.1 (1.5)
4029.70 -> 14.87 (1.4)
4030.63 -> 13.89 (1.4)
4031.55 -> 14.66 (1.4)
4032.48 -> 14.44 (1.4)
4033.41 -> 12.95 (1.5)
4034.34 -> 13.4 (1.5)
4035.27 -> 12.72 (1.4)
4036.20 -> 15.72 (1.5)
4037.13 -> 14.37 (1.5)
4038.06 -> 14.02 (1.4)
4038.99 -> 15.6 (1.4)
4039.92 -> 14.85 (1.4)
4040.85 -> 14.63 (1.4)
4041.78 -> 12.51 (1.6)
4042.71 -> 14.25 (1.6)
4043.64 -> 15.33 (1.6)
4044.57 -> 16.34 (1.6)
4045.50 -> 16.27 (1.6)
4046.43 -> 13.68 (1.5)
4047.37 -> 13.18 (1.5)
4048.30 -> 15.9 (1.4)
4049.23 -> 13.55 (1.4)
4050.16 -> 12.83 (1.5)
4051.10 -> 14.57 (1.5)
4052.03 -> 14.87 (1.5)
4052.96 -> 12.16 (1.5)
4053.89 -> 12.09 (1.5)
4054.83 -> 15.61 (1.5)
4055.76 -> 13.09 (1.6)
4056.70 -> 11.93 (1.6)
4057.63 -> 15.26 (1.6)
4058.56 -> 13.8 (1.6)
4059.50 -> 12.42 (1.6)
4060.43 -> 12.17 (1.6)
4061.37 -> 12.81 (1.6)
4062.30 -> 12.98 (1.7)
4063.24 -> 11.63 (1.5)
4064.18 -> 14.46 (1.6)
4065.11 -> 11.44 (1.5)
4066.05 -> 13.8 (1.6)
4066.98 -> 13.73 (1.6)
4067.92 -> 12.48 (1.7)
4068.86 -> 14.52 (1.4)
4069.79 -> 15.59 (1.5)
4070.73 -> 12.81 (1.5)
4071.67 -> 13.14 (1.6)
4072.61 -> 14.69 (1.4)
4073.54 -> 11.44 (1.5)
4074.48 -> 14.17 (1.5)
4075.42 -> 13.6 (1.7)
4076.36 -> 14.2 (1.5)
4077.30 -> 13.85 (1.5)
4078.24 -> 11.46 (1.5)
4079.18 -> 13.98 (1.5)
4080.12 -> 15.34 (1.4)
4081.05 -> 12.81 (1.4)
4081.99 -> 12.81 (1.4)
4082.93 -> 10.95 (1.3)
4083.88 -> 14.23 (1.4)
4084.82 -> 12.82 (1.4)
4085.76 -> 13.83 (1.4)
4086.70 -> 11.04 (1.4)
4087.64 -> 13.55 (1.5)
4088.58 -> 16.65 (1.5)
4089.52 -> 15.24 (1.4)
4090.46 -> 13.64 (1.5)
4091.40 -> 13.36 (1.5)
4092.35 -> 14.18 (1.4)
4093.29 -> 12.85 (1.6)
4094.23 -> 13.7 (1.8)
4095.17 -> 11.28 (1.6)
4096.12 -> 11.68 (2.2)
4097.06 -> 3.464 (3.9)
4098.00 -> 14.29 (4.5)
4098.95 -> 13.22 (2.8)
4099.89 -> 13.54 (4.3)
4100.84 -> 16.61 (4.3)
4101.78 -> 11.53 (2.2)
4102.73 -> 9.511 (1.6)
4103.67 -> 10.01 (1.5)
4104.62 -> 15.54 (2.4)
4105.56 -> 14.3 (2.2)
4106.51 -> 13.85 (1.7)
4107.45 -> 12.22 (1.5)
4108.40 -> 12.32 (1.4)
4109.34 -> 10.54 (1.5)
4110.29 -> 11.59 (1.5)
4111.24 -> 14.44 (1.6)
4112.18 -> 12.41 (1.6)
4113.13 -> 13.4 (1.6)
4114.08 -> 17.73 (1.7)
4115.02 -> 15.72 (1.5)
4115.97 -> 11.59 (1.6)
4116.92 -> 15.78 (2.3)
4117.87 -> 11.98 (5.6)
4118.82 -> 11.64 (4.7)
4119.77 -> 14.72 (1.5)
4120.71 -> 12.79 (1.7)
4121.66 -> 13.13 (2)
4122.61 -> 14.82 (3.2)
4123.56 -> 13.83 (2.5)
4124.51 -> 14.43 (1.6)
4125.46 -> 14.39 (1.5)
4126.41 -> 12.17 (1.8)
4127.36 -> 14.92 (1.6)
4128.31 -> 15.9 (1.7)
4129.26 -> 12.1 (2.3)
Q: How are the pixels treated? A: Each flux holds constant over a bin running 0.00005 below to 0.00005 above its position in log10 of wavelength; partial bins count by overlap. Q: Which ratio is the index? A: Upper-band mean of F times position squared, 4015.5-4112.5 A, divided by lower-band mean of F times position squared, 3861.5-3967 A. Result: 1.47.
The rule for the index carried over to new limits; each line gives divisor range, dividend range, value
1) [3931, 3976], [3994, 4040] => 1.70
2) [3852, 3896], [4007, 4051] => 1.56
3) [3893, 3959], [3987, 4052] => 1.47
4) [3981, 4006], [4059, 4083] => 1.05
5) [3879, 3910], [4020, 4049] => 1.62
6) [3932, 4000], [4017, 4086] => 1.45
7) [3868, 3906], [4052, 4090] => 1.48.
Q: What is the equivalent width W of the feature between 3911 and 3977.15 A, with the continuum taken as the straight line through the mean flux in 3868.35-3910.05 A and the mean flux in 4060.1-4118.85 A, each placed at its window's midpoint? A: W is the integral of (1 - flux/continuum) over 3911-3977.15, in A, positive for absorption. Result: 8.93 A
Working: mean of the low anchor 10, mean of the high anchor 13.1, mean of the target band 9.36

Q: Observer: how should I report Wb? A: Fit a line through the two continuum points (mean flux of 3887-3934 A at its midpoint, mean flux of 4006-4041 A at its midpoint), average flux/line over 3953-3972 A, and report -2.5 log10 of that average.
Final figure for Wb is 0.44 mag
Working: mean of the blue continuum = 10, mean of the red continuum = 14.9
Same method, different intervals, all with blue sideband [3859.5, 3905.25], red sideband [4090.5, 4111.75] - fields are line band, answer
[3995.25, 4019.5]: -0.223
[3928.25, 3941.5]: 0.388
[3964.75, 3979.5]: 0.486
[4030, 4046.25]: -0.220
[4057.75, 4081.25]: -0.104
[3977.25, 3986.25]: -0.011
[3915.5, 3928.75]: 0.063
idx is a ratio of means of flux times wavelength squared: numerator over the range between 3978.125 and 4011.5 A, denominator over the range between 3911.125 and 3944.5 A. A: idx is 1.41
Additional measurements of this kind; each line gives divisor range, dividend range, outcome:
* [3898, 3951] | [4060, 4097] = 1.39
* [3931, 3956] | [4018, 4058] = 1.58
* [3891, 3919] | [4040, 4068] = 1.35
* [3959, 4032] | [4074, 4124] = 1.13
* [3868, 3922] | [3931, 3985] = 0.91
